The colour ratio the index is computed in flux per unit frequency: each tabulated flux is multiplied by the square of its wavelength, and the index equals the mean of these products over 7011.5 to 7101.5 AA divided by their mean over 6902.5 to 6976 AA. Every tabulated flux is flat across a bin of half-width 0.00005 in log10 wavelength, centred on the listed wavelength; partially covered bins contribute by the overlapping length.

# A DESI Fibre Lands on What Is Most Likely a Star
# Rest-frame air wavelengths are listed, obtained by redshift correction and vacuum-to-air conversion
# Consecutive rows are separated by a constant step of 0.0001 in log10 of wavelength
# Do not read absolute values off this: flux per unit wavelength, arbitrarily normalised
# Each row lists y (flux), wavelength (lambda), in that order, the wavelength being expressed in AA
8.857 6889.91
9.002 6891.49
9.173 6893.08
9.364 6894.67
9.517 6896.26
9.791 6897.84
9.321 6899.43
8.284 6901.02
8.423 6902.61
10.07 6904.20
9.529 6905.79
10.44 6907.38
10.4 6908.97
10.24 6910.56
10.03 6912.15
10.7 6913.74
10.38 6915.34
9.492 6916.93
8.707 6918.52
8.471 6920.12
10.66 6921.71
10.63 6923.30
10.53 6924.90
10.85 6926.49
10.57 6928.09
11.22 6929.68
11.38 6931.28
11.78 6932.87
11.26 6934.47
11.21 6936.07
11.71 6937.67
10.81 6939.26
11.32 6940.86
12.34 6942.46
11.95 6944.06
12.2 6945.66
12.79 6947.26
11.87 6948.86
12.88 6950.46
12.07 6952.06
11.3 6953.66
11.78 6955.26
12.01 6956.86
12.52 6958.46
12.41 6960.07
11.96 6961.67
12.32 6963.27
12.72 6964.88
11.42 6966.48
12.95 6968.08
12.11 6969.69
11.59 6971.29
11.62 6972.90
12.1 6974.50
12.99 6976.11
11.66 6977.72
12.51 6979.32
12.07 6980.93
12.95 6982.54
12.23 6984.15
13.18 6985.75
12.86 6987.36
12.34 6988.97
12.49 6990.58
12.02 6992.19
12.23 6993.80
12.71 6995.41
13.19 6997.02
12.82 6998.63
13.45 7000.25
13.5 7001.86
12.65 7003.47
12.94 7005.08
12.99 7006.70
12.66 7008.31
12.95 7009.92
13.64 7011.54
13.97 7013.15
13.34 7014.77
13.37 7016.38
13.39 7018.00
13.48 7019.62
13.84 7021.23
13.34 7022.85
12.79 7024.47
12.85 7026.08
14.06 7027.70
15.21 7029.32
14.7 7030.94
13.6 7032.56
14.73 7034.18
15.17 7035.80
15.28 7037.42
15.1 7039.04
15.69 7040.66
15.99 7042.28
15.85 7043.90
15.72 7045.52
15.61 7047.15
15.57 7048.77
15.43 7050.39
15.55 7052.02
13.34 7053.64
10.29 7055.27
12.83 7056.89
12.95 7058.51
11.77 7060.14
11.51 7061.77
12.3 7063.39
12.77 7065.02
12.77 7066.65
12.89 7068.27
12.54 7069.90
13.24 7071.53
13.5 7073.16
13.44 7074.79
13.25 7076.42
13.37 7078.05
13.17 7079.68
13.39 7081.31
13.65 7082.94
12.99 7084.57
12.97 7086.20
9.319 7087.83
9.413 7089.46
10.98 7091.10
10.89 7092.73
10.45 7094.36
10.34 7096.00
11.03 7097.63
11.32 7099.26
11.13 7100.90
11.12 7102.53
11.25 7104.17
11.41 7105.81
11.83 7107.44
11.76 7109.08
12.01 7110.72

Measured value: 1.21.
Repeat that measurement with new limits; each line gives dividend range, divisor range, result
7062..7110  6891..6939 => 1.25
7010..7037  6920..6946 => 1.27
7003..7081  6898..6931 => 1.43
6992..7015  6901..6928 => 1.34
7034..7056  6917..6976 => 1.33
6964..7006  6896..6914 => 1.32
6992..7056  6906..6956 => 1.30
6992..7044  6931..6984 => 1.16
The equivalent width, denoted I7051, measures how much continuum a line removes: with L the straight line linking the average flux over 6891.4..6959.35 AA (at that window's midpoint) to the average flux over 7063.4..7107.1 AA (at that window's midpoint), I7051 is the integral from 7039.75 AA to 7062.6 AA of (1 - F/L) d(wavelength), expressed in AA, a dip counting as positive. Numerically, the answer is -4.7 AA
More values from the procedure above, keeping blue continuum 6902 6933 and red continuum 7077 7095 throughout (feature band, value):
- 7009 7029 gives -3.97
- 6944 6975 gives -4.39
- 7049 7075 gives -2.96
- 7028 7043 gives -4.76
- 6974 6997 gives -3.36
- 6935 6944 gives -0.93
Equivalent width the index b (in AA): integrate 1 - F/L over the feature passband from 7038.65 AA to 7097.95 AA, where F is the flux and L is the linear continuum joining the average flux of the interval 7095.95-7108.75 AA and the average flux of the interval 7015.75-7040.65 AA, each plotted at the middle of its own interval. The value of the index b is -1.97 AA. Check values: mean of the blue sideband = 14.1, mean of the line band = 13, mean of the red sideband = 11.3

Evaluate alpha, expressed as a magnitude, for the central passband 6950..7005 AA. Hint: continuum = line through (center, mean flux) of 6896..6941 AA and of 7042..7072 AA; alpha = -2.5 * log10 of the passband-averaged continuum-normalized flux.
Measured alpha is -0.07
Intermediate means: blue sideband 10.3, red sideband 13.6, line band 12.4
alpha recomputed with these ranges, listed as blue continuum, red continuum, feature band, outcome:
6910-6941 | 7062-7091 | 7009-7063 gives -0.16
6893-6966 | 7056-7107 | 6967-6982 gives -0.09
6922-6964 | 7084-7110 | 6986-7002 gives -0.11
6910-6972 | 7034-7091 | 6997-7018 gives -0.06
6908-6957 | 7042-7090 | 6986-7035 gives -0.08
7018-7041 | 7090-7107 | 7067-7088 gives -0.09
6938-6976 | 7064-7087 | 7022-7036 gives -0.10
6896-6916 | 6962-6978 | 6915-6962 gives -0.03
